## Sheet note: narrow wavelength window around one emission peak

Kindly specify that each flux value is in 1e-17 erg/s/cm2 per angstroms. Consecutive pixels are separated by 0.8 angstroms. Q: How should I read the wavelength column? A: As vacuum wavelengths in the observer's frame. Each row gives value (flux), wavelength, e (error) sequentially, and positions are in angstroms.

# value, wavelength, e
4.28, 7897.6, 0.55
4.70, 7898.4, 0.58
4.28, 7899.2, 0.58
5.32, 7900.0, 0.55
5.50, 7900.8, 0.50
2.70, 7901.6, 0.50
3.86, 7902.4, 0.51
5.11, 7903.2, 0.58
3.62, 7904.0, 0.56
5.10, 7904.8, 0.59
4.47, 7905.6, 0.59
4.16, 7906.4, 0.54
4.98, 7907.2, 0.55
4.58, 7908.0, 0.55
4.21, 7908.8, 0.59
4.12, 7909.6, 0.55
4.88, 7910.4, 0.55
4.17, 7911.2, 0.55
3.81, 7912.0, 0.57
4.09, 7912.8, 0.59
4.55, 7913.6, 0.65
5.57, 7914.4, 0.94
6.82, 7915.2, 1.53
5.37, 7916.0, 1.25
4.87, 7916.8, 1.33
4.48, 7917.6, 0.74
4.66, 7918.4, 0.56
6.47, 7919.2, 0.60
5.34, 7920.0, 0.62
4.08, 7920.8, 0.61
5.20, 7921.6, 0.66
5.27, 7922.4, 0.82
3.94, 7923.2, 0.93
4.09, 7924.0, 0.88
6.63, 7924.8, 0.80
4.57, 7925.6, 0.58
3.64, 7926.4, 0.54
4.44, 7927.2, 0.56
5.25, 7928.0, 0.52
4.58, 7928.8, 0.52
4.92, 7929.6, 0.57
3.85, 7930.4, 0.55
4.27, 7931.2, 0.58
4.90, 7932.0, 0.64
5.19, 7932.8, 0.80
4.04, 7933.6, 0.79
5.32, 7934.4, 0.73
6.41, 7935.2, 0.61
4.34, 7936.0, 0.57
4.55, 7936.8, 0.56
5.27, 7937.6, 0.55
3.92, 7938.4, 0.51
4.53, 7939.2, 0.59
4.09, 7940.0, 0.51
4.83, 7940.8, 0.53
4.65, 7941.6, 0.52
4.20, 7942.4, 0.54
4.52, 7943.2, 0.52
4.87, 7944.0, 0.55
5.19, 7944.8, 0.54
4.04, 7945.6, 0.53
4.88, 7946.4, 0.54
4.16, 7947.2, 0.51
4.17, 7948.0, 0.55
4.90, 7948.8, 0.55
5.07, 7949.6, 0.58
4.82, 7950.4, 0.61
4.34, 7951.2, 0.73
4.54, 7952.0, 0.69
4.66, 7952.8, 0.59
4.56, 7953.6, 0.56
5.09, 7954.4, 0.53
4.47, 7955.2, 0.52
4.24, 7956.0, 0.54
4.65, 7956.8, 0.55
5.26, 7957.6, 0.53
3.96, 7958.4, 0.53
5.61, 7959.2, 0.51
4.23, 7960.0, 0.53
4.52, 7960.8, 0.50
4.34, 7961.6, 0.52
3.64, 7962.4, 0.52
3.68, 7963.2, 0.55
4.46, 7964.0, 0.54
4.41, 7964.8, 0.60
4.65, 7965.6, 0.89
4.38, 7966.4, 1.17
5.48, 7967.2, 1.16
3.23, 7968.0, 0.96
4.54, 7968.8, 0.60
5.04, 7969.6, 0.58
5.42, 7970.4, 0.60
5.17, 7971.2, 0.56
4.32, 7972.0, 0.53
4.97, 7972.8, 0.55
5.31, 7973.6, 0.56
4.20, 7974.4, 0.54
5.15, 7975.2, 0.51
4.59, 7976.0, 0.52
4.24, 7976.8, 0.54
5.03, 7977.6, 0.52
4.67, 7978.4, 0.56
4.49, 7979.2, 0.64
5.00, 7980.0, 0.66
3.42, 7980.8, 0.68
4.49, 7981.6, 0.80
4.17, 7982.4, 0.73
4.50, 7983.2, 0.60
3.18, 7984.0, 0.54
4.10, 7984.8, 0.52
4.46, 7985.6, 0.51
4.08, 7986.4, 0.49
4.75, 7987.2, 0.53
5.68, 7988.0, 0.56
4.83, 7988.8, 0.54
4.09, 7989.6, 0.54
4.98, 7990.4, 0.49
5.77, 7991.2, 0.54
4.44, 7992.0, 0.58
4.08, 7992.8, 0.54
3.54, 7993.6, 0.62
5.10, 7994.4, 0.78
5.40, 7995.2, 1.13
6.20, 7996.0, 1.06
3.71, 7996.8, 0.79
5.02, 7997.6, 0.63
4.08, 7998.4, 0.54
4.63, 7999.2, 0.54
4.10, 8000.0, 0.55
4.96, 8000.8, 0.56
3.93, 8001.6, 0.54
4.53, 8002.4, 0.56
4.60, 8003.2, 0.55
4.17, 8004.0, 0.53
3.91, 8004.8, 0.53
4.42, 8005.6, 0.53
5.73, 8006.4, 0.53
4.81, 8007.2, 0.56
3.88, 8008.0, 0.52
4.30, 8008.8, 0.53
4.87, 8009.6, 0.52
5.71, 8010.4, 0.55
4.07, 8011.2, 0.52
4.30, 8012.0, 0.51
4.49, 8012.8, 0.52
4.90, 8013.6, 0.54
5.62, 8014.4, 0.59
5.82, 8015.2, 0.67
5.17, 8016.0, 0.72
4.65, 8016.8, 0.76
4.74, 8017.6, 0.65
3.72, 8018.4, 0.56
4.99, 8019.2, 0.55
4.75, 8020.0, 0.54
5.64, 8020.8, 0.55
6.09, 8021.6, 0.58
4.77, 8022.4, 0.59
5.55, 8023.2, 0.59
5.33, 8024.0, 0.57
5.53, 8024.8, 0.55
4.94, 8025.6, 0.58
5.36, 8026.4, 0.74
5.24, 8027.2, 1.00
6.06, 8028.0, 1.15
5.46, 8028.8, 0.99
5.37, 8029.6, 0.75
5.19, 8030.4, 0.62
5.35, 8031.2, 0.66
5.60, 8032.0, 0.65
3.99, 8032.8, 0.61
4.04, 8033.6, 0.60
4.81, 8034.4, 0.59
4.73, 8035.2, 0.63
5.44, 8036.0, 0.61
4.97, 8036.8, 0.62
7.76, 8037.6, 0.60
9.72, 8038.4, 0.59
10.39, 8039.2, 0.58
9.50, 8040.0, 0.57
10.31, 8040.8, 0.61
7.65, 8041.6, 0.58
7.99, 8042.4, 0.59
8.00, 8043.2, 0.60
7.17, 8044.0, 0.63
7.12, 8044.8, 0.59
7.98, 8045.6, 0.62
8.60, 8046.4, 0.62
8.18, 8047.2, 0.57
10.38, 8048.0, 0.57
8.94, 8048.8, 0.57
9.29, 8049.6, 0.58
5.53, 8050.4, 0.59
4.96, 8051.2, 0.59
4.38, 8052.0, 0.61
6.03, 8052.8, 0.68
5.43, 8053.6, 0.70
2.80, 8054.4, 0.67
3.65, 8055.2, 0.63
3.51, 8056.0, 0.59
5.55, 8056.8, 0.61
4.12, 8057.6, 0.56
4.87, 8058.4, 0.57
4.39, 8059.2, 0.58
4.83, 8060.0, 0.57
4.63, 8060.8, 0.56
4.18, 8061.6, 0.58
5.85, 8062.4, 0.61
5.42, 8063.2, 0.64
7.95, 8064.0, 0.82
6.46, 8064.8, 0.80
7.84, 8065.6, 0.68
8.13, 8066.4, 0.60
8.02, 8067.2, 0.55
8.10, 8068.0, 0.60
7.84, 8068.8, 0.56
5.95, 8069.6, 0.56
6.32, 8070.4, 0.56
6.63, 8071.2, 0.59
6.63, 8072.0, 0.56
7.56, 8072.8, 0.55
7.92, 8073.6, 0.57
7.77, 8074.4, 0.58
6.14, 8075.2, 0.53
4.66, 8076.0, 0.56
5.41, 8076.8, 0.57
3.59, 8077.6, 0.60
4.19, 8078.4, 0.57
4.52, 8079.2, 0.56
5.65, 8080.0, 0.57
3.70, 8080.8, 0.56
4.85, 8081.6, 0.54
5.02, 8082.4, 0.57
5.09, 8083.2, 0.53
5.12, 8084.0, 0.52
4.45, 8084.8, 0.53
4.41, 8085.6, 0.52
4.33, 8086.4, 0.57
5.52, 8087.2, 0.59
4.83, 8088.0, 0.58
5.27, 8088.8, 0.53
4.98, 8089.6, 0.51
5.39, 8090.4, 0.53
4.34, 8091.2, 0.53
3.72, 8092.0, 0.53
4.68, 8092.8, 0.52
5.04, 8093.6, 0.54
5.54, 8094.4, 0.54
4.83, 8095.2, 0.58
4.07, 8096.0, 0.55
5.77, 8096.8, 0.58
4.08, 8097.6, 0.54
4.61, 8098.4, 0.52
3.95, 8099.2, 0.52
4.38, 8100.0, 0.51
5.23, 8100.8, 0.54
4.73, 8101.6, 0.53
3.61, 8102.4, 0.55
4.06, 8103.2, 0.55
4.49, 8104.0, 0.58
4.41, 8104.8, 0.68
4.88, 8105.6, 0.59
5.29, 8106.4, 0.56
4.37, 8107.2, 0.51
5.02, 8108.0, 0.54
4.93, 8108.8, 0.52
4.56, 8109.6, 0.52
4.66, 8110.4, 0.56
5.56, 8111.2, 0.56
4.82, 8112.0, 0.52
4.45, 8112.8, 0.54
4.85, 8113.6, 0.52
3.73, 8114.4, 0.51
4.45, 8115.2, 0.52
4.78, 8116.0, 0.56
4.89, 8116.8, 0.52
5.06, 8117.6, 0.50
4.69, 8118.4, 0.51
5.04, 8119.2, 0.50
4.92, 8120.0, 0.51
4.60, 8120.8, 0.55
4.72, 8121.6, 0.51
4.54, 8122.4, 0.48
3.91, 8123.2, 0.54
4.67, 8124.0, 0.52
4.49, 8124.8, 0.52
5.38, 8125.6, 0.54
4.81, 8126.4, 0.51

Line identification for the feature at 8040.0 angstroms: H-alpha 6563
